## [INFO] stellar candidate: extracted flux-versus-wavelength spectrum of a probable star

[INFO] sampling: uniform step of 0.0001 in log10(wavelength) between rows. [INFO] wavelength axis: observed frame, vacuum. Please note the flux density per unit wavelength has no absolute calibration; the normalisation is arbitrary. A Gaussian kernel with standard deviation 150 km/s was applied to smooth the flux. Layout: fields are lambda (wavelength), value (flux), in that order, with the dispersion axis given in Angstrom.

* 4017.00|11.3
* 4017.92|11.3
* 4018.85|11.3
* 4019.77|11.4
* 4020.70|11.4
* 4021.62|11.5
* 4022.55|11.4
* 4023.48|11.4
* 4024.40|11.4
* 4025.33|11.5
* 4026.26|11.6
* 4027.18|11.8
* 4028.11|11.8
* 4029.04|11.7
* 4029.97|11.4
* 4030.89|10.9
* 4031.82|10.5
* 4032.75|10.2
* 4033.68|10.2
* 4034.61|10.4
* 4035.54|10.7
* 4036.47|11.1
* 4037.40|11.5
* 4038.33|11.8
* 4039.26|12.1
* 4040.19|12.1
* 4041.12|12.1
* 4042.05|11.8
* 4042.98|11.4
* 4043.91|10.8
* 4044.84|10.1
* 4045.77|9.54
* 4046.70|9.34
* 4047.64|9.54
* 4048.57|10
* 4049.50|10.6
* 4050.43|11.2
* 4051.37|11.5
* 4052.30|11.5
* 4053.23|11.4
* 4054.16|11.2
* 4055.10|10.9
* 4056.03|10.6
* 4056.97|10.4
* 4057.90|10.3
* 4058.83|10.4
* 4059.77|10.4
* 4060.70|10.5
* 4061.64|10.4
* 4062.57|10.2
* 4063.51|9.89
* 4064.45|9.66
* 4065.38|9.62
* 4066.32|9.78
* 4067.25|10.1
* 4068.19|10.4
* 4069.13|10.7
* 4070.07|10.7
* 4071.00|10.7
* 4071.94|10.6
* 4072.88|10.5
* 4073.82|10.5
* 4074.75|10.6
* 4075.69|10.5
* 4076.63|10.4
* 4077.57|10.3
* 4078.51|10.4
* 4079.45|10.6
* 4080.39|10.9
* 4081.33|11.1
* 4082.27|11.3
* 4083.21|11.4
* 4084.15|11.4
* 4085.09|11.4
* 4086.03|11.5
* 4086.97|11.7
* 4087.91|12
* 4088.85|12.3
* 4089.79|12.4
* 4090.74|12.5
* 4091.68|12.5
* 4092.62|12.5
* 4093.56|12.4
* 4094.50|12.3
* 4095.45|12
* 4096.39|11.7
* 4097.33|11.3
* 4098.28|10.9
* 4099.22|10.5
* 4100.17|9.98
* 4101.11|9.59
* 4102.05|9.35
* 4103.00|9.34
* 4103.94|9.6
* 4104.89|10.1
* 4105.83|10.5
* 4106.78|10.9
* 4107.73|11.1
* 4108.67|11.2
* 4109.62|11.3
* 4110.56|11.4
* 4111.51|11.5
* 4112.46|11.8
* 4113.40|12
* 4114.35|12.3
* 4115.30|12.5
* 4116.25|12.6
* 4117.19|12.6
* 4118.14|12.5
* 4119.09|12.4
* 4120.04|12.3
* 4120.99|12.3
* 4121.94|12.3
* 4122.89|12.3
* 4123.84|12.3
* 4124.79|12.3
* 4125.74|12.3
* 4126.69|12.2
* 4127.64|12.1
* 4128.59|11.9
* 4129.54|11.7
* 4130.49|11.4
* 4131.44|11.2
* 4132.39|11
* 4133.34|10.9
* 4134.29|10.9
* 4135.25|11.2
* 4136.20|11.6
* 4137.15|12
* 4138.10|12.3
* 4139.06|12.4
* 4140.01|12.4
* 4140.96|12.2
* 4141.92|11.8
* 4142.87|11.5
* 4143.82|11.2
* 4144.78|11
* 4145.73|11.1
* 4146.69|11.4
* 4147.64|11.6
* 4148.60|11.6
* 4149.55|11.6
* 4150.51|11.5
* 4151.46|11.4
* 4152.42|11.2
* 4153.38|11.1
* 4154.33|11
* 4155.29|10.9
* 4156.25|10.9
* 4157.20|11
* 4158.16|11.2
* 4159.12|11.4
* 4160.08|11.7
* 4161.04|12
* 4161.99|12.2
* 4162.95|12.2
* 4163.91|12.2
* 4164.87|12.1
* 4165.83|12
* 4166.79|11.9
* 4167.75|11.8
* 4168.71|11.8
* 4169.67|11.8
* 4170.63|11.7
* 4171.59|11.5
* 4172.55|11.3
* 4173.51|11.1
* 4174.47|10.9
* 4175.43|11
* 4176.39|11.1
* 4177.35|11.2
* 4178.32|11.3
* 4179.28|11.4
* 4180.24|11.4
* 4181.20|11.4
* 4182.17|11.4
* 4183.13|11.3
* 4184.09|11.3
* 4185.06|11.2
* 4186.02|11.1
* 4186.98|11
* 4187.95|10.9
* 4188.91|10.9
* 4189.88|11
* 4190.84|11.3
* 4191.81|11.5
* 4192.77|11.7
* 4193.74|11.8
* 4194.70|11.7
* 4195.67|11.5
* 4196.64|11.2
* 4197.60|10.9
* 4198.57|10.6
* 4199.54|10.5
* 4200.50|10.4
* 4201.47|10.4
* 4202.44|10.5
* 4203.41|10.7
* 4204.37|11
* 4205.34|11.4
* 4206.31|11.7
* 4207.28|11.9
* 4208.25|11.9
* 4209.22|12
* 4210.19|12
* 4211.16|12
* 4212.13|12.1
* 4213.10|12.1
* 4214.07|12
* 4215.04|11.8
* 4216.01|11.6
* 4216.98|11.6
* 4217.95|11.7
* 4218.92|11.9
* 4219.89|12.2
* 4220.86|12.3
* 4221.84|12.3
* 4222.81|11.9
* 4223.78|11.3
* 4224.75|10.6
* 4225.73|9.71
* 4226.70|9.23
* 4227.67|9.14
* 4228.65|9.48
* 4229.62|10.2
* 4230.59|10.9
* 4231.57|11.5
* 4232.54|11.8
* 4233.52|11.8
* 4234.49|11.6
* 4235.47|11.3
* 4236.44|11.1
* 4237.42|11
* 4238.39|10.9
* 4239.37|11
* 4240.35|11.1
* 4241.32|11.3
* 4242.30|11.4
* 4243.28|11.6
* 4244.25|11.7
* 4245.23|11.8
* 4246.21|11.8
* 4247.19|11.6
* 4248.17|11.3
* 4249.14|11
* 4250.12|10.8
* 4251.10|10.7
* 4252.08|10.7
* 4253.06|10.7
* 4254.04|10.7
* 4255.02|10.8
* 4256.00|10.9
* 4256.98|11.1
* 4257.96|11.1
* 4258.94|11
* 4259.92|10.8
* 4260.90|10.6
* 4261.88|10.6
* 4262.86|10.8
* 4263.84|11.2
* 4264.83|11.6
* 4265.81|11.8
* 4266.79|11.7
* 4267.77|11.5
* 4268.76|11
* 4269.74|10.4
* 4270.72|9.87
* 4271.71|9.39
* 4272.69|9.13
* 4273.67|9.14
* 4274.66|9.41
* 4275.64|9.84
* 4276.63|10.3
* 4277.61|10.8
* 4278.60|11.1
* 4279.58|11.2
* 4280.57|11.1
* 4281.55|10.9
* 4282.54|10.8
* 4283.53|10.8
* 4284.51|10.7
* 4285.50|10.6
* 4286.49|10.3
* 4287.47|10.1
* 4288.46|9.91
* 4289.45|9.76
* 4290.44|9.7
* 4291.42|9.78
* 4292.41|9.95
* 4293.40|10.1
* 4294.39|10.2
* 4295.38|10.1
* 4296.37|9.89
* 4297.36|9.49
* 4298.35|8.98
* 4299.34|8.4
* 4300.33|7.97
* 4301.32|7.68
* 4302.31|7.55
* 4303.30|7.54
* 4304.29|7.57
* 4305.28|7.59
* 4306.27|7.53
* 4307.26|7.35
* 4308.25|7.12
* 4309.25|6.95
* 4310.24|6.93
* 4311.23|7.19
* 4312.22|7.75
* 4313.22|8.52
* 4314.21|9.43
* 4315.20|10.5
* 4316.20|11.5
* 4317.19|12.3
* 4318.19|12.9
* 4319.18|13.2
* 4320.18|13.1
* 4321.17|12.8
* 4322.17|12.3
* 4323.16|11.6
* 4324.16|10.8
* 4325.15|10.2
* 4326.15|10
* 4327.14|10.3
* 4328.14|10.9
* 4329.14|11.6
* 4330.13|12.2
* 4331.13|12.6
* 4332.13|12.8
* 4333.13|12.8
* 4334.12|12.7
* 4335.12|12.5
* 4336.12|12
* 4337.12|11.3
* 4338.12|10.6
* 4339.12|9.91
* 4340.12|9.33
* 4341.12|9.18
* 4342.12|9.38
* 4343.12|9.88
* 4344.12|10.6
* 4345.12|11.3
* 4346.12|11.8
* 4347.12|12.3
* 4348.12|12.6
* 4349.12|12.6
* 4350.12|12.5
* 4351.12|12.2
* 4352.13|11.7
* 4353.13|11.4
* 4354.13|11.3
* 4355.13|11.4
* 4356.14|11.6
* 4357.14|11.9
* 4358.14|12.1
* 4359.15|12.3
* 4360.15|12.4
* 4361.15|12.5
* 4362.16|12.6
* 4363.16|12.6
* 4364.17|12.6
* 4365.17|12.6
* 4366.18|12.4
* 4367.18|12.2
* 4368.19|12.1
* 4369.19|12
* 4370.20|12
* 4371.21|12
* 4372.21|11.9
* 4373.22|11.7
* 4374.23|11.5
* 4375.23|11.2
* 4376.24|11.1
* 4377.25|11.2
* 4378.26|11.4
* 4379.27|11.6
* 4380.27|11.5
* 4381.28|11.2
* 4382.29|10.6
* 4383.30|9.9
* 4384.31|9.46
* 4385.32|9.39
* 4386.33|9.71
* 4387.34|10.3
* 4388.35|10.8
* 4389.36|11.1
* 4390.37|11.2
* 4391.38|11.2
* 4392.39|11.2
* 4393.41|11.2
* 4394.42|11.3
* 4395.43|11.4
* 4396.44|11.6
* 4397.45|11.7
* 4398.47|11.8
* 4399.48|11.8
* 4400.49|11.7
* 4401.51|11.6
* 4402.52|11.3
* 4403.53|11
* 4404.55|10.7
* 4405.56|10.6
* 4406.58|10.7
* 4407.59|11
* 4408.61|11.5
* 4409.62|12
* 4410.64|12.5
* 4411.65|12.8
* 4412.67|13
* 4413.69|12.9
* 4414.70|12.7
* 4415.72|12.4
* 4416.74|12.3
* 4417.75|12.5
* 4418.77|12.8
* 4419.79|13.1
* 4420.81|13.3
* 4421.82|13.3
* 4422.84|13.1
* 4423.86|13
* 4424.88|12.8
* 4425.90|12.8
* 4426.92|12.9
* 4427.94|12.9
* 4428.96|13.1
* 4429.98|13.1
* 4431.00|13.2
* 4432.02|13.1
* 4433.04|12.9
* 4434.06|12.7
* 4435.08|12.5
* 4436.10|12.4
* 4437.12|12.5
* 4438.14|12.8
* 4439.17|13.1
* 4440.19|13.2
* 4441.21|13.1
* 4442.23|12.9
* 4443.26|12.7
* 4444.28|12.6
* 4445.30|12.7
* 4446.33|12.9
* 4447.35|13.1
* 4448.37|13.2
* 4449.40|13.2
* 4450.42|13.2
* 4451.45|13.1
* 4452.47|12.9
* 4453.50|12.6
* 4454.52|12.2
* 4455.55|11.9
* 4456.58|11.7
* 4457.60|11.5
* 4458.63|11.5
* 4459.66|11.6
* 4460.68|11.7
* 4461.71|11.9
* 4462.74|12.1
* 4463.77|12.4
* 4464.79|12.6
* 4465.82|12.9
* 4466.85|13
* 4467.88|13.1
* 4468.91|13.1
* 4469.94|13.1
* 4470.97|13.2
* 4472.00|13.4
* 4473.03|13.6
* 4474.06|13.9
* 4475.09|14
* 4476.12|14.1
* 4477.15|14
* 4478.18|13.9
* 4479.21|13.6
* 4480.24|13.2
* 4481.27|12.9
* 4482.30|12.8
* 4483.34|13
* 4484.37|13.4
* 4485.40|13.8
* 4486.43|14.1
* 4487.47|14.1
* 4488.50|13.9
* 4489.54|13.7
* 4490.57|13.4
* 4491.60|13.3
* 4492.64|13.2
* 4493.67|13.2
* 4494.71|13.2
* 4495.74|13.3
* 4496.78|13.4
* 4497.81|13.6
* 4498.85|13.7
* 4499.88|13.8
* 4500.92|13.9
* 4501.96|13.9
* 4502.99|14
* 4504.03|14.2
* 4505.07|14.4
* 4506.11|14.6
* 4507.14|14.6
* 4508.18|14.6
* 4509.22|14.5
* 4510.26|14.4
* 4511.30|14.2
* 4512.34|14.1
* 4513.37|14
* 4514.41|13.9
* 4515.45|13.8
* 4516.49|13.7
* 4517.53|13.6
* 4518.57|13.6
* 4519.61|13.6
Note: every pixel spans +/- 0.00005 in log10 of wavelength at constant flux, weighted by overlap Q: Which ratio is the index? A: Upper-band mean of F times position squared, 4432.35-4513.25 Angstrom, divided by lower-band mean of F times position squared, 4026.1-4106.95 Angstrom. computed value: 1.5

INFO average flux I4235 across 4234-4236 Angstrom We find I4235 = 11.5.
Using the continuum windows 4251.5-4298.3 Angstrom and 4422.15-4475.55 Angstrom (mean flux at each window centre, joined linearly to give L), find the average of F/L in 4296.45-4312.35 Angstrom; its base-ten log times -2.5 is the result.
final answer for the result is 0.36 mag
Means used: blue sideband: 10.5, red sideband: 12.8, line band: 7.78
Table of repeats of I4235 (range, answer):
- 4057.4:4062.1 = 10.4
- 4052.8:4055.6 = 11.2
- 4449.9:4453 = 13.1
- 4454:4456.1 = 12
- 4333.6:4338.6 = 11.8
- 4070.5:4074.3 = 10.6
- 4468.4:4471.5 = 13.1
